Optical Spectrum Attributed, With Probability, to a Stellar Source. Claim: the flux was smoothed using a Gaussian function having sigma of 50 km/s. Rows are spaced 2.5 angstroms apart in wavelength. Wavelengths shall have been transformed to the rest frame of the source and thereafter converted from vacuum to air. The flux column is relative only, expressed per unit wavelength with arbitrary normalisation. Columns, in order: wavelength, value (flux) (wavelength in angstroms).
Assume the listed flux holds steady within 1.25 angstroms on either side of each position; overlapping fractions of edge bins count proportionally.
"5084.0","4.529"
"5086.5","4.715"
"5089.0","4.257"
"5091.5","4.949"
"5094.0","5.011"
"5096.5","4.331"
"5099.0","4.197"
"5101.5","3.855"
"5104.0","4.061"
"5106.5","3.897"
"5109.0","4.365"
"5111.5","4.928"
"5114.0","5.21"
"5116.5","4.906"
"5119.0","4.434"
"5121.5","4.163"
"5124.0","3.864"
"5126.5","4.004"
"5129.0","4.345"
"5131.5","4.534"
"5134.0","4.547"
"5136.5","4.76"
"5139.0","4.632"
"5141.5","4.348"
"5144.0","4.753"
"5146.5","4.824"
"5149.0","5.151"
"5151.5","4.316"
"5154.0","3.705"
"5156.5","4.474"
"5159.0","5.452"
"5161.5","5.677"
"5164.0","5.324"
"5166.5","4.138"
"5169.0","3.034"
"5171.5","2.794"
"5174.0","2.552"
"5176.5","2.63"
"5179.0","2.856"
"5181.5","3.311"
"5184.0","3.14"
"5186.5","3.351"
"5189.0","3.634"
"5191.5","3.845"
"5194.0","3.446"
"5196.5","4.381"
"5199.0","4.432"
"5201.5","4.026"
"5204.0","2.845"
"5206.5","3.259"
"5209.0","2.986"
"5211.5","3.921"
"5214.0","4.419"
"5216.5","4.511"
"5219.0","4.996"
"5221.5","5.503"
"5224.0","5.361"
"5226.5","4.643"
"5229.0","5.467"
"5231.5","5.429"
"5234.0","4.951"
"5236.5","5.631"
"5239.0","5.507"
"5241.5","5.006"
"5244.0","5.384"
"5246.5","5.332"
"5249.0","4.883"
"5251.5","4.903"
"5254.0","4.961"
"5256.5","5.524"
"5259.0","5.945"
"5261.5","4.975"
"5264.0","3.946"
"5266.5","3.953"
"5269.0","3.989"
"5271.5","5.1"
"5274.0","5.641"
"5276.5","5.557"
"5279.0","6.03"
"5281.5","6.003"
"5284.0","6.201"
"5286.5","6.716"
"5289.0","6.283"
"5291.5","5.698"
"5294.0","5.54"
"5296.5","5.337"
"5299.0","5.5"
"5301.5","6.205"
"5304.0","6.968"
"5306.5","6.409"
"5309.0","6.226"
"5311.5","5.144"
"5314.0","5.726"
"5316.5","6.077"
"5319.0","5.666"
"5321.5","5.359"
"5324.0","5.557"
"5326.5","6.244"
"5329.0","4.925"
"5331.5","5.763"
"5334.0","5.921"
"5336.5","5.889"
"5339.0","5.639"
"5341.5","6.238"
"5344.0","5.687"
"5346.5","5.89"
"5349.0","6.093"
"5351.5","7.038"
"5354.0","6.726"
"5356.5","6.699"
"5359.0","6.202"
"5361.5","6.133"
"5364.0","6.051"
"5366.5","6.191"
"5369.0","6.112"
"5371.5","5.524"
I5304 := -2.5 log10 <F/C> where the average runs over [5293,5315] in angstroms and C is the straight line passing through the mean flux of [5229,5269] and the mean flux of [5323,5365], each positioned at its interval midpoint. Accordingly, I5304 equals -0.051 mag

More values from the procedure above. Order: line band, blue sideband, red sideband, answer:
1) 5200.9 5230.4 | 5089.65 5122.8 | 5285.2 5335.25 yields 0.20 mag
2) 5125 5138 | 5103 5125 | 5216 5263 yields 0.03 mag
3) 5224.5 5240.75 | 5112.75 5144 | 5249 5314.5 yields -0.01 mag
